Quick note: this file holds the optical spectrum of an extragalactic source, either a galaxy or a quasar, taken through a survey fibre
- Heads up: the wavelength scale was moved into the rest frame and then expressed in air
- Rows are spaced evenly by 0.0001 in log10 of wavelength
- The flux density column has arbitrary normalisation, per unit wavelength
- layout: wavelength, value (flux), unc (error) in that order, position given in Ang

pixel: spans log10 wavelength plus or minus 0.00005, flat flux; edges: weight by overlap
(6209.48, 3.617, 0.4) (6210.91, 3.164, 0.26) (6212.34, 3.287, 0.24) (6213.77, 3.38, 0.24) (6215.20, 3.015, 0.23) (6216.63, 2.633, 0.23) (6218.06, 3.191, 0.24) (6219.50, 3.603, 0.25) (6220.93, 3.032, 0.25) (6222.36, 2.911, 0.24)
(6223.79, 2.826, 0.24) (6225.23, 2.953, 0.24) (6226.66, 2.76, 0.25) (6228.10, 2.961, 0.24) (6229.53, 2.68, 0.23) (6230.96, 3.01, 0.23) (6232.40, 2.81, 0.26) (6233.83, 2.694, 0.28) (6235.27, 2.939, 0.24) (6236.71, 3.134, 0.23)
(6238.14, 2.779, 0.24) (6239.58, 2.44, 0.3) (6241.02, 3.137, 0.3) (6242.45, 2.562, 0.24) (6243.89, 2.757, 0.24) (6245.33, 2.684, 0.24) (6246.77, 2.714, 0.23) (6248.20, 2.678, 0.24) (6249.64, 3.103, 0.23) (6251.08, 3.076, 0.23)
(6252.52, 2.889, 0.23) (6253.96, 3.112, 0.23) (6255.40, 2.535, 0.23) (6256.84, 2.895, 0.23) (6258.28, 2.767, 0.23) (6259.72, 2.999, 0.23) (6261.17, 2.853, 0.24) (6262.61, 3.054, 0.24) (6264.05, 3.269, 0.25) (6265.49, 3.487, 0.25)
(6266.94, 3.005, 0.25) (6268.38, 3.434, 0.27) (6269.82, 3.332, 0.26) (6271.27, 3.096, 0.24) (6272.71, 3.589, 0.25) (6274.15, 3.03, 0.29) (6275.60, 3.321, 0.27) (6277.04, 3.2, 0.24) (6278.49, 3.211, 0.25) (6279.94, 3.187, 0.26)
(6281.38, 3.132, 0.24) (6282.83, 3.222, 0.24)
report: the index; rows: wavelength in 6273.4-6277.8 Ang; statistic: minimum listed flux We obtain 3.03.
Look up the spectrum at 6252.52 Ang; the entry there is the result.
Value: 2.889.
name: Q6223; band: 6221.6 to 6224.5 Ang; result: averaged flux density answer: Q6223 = 2.88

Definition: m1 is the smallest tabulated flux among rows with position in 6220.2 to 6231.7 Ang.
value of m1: 2.68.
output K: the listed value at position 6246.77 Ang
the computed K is 2.714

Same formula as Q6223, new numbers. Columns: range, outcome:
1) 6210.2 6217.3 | 3.1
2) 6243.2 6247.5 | 2.72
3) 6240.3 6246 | 2.79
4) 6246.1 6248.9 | 2.7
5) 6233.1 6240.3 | 2.8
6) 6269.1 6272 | 3.22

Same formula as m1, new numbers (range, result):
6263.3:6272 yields 3.005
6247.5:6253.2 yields 2.678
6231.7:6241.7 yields 2.44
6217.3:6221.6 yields 3.032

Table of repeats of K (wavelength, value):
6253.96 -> 3.112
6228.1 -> 2.961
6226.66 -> 2.76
